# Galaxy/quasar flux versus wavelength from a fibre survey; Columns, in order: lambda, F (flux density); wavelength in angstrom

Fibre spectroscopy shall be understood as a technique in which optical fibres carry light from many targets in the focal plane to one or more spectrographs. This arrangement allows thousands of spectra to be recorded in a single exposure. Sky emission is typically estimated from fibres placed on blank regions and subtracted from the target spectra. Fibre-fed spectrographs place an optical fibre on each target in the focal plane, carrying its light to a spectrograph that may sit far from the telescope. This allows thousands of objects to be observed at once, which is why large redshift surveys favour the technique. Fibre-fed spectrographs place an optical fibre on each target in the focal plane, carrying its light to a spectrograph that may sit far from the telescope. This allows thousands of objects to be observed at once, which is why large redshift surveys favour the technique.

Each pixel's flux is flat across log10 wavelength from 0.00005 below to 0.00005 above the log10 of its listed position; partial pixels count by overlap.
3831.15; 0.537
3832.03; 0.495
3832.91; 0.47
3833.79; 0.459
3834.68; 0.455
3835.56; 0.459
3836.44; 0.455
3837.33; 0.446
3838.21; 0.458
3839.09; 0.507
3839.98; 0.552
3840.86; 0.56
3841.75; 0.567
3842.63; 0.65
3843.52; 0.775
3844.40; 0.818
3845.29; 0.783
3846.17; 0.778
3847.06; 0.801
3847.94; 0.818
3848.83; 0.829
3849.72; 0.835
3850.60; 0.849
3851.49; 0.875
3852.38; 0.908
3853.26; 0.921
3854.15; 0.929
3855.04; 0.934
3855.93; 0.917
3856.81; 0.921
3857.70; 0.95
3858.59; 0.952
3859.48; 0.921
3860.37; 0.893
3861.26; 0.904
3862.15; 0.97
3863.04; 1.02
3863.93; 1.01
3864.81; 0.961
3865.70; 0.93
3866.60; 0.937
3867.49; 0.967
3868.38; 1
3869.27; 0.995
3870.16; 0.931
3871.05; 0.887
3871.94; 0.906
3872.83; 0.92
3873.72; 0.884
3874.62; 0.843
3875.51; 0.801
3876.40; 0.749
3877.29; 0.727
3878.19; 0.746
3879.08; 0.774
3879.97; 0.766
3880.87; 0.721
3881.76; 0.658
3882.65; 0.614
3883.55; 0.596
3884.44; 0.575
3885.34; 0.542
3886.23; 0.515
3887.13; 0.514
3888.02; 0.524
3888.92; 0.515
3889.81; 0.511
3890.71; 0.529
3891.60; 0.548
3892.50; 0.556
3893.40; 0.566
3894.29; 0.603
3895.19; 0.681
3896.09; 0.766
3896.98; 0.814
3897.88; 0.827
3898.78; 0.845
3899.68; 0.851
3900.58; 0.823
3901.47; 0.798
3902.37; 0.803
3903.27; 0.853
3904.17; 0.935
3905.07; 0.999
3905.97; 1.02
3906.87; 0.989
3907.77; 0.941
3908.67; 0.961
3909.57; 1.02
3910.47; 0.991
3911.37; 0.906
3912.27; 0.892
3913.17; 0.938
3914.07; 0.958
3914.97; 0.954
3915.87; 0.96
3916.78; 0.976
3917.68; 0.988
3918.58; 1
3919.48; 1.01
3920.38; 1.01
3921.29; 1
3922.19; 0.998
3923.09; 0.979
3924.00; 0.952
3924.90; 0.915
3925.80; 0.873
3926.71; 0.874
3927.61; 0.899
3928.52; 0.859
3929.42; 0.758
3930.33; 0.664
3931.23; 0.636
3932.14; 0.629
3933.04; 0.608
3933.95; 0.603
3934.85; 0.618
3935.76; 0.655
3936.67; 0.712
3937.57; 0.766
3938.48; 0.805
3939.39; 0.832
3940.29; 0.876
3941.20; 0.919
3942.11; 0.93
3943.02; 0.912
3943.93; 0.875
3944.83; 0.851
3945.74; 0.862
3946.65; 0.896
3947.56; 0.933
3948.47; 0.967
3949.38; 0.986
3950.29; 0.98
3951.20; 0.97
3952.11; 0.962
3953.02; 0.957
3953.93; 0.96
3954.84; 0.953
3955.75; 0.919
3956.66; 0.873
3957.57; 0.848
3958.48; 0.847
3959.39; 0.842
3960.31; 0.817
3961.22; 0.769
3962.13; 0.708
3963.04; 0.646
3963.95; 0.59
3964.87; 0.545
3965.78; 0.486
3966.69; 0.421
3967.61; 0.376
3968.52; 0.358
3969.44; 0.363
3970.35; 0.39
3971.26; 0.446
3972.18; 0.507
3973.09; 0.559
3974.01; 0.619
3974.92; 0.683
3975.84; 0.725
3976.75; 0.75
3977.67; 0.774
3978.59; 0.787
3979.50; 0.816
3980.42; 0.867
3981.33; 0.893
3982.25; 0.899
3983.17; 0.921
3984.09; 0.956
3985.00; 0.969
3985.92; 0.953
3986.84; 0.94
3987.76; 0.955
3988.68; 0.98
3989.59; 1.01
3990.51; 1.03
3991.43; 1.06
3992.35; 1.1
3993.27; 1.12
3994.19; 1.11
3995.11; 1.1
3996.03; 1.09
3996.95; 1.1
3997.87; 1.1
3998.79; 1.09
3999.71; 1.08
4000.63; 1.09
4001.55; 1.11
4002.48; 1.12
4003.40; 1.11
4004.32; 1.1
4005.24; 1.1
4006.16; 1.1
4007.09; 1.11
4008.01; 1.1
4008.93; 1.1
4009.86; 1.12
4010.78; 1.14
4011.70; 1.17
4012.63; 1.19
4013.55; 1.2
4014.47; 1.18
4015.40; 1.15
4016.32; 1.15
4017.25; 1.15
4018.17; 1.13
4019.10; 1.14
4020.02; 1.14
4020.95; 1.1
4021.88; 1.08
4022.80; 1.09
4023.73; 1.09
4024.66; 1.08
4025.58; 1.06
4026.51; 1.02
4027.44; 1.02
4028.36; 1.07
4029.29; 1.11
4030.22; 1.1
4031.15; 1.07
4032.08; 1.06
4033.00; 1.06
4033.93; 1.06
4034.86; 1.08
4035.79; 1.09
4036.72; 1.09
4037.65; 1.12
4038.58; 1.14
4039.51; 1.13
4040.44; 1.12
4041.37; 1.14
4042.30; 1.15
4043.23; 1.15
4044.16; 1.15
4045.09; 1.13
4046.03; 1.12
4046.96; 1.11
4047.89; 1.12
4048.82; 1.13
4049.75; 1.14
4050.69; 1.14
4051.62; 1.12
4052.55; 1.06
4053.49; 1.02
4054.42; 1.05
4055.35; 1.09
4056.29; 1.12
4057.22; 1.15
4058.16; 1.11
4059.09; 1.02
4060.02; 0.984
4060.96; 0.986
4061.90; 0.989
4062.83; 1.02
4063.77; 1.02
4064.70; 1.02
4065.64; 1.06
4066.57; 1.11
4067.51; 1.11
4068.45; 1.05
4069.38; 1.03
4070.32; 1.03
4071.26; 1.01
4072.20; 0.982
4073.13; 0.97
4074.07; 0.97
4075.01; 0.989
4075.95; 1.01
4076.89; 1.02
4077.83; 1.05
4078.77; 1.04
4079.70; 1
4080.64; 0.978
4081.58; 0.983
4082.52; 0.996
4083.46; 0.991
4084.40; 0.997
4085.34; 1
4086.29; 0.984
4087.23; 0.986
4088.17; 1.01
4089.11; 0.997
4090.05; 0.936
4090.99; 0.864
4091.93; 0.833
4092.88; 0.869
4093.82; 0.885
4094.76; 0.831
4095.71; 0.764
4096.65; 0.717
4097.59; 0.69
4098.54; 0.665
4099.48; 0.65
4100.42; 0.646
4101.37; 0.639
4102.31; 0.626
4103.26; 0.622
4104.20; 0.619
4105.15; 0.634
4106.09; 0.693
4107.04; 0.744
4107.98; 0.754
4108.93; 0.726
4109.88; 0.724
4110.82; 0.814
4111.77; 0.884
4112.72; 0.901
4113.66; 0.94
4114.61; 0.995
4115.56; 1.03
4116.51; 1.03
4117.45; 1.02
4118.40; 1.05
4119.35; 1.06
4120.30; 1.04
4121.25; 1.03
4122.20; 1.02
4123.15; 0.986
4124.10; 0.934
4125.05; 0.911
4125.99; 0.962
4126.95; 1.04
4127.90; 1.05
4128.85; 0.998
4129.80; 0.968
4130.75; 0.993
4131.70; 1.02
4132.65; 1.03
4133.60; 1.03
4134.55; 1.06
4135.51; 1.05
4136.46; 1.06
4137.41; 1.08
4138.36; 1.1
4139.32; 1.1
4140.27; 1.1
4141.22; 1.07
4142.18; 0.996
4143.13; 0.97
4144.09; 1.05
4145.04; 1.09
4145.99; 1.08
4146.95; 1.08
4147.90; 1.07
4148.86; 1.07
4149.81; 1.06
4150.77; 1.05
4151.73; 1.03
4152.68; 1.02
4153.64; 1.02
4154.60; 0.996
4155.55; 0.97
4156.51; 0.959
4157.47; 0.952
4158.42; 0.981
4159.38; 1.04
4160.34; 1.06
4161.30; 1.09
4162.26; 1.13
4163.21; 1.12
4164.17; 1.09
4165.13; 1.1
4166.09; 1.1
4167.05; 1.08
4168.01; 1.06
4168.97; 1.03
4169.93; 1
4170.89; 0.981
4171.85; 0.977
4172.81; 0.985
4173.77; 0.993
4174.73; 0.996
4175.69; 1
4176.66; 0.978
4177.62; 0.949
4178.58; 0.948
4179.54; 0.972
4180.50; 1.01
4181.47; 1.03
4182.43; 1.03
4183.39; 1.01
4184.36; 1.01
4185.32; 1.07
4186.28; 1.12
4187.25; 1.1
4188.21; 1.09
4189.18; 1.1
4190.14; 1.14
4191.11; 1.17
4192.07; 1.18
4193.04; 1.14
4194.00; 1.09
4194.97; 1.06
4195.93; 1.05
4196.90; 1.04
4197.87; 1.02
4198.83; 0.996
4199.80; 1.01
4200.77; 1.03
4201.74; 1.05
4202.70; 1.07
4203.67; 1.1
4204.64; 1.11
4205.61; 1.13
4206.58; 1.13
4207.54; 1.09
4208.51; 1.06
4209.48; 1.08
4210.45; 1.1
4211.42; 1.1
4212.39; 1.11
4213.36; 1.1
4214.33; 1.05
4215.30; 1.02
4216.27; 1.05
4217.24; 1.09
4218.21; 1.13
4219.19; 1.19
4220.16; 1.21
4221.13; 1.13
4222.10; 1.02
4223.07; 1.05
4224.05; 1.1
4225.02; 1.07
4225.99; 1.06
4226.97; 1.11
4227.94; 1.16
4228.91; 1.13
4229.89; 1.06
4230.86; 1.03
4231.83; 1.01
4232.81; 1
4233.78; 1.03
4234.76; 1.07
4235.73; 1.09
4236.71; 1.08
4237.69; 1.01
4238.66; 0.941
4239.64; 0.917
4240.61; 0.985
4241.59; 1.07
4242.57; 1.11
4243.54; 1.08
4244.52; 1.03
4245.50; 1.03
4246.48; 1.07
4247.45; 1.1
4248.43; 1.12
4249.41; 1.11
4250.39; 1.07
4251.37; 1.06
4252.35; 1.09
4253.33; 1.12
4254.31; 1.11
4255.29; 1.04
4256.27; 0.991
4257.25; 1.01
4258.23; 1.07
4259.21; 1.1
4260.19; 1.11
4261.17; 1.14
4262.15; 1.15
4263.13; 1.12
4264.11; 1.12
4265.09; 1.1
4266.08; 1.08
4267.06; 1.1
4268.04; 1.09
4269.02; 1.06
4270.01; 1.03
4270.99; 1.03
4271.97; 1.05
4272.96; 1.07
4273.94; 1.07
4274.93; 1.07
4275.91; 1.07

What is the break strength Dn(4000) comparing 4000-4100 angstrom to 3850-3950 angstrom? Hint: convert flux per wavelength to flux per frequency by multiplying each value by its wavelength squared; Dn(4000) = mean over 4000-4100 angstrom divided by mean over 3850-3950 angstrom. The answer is 1.35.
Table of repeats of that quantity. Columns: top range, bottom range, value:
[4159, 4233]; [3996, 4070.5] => 1.05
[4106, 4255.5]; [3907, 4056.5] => 1.21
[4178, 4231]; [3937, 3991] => 1.52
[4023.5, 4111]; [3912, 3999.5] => 1.23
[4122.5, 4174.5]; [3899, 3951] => 1.31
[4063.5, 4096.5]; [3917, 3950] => 1.24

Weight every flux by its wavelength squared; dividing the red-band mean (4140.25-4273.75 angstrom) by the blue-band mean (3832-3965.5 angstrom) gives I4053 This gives 1.5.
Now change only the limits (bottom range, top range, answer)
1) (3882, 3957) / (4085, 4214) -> 1.34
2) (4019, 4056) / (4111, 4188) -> 0.99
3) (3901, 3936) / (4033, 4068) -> 1.32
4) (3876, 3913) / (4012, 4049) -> 1.59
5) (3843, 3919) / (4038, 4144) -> 1.31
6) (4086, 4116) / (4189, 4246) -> 1.42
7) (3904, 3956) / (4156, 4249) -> 1.36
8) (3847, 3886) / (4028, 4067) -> 1.40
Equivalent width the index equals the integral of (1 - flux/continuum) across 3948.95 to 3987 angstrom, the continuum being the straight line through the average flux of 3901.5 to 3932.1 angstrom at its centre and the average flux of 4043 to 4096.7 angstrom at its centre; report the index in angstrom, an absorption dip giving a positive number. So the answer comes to 8.0 angstrom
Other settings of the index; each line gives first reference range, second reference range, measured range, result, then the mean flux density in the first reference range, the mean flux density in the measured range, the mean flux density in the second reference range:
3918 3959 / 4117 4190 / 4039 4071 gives -4.29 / 0.866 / 1.08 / 1.03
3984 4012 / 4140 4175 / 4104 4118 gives 2.80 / 1.07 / 0.839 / 1.04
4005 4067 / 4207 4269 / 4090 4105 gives 4.93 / 1.1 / 0.733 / 1.08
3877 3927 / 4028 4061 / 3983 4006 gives -1.32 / 0.808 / 1.05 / 1.1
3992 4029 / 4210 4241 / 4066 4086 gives 1.50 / 1.11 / 1.01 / 1.07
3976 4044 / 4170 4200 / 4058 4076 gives 0.56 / 1.06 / 1.02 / 1.04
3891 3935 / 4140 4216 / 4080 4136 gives 5.71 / 0.851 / 0.897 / 1.05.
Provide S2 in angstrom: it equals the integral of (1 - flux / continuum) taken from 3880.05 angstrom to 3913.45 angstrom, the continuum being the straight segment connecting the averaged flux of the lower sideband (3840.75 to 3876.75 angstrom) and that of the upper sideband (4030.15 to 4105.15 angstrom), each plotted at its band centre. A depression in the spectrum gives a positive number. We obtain 5.5 angstrom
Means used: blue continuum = 0.877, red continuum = 0.991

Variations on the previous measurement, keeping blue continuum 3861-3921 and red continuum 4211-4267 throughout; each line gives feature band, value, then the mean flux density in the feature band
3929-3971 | 5.3 angstrom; 0.756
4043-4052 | -1.9 angstrom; 1.13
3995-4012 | -3.8 angstrom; 1.11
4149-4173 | -0.4 angstrom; 1.04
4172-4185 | 0.5 angstrom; 0.994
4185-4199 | -0.7 angstrom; 1.09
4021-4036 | -2.4 angstrom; 1.07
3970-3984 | 2.7 angstrom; 0.718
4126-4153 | -1.1 angstrom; 1.05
